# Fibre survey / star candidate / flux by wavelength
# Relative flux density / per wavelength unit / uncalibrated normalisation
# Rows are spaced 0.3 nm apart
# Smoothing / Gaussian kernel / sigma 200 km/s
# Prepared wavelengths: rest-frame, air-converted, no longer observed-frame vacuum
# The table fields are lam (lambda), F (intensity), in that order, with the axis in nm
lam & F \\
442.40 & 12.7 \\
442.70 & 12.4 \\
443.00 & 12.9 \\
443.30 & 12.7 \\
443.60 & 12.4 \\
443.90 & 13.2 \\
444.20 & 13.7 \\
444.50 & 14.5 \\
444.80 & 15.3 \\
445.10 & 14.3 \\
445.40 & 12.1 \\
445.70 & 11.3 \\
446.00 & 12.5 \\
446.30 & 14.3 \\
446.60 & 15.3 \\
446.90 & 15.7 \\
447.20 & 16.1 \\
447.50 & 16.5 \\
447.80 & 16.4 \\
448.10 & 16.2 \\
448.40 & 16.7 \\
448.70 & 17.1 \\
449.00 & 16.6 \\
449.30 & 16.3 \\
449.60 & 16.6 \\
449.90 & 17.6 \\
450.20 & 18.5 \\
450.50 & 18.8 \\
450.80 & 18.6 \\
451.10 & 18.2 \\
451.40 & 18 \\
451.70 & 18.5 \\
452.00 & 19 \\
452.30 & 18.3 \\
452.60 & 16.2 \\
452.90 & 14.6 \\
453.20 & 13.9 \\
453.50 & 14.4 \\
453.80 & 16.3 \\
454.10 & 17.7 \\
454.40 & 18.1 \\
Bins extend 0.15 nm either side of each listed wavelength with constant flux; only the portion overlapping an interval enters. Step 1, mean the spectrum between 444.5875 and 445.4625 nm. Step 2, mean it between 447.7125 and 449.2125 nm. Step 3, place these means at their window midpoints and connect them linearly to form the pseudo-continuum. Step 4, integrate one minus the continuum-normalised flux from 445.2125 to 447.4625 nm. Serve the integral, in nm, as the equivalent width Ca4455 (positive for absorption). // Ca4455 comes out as 0.16 nm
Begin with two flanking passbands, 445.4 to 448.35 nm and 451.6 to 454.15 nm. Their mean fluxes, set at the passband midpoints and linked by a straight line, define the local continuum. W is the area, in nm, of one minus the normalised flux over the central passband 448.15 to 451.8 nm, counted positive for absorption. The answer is -0.44 nm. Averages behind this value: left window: 14.8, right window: 16.5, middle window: 17.6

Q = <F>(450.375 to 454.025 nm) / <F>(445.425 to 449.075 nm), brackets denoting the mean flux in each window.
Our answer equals 1.12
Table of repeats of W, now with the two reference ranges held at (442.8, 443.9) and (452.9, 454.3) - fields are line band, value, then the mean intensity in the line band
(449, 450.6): -0.32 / 17.4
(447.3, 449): -0.30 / 16.6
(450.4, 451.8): -0.33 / 18.4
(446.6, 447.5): -0.14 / 15.9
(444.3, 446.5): -0.04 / 13.5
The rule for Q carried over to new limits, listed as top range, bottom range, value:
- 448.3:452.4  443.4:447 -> 1.30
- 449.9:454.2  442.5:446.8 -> 1.29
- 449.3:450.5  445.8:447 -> 1.23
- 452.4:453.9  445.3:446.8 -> 1.15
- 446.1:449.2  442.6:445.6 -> 1.20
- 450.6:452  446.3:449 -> 1.14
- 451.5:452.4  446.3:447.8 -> 1.18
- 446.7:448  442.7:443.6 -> 1.27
